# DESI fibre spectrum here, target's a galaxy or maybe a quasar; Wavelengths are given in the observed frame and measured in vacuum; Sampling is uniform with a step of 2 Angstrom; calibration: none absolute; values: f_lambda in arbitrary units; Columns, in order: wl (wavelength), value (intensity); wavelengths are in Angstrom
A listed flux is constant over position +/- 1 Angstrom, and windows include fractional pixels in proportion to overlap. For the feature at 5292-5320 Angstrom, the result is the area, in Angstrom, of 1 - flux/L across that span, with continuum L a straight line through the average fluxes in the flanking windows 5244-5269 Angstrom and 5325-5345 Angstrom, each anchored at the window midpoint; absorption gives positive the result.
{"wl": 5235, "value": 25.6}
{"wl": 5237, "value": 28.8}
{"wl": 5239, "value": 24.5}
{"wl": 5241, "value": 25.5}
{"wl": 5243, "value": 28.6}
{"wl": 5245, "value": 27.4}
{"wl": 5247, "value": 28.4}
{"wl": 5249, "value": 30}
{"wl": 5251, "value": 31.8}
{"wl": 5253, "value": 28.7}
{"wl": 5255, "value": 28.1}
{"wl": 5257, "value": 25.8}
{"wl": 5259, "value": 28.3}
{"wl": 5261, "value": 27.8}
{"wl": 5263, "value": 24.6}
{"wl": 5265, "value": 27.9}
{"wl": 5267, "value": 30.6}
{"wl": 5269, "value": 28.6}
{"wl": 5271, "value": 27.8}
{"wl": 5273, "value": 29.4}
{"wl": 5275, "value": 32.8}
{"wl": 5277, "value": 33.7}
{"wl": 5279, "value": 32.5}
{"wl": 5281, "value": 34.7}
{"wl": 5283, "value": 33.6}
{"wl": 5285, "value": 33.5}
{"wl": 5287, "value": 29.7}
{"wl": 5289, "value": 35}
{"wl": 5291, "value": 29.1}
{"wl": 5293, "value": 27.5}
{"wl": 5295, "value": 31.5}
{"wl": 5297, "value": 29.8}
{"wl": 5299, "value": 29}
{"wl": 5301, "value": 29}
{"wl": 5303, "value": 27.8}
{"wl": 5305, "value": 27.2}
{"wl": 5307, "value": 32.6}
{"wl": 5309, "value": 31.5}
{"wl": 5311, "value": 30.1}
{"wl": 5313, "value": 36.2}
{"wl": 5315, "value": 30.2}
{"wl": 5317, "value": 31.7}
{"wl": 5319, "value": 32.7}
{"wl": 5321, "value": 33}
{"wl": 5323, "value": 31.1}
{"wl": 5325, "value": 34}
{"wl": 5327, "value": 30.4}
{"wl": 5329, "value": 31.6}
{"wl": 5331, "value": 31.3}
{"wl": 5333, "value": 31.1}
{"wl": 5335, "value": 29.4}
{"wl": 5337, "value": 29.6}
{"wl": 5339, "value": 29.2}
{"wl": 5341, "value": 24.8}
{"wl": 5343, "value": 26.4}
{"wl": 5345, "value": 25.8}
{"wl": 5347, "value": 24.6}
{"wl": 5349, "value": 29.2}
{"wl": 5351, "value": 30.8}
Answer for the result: -1.5 Angstrom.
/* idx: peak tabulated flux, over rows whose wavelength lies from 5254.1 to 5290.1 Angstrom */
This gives 35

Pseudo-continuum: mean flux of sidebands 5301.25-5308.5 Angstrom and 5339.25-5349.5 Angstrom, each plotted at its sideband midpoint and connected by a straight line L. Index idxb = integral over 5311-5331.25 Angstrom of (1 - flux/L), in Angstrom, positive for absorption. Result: -2.95 Angstrom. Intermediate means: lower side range 29.3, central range 32.1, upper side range 26.2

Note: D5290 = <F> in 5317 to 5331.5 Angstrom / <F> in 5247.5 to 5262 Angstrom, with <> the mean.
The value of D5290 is 1.1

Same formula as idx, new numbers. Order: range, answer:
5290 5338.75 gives 36.2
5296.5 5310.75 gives 32.6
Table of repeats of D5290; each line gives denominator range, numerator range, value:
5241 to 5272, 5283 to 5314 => 1.09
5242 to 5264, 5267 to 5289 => 1.13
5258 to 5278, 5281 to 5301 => 1.07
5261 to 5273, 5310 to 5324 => 1.15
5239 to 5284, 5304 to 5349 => 1.03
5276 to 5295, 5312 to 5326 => 1.02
